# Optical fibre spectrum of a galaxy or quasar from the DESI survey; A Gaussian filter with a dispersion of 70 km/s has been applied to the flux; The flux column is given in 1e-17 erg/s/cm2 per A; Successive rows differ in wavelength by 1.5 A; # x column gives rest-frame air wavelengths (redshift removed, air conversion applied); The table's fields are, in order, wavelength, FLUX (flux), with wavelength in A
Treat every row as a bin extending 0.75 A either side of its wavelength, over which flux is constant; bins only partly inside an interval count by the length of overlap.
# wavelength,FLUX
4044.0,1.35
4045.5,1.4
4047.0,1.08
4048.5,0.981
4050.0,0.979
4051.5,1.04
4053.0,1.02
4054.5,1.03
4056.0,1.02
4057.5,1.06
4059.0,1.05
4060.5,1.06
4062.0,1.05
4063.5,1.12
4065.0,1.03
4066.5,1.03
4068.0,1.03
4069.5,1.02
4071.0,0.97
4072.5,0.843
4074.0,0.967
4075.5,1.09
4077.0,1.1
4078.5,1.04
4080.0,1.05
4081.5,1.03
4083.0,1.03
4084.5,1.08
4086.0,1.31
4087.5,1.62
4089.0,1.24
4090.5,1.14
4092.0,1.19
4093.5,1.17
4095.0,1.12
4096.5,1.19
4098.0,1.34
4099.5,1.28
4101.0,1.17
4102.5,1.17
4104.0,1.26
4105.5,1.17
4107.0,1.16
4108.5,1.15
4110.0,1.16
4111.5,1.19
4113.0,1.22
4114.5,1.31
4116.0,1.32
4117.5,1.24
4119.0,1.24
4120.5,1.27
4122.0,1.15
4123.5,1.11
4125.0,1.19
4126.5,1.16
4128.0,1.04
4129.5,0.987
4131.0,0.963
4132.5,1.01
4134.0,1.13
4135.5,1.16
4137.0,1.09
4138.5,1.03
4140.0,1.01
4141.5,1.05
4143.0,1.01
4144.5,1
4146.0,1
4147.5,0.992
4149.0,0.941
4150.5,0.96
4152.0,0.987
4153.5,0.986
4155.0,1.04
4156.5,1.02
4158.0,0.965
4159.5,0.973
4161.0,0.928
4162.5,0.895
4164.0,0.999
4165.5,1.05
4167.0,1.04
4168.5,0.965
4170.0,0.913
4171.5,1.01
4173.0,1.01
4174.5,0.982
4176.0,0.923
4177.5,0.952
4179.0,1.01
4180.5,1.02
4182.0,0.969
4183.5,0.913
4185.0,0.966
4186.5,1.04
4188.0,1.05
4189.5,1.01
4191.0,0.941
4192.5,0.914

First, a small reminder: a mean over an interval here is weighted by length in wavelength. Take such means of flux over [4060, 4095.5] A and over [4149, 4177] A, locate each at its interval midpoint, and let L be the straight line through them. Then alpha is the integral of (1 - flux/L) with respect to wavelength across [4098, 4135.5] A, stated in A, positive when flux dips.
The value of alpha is -4.61 A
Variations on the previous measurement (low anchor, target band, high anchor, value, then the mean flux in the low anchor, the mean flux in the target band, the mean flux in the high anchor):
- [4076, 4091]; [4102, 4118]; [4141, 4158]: -1.72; 1.16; 1.21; 0.996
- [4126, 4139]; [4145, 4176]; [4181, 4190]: 1.31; 1.06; 0.981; 0.992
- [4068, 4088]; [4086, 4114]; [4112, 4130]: -2.16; 1.08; 1.22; 1.19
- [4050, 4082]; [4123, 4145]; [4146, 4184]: -1.51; 1.03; 1.06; 0.979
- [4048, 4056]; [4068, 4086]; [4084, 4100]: 1.96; 1.01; 1.03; 1.25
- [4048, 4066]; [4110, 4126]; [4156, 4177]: -3.46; 1.04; 1.22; 0.976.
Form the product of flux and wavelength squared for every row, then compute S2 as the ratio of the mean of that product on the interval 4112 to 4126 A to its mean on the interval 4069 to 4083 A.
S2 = 1.24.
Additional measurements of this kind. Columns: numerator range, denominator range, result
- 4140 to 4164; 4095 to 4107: 0.83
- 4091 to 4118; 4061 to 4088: 1.14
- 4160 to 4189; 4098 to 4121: 0.83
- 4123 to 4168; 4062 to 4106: 0.93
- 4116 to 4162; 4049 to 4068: 1.06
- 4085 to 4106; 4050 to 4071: 1.21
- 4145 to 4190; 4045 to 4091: 0.96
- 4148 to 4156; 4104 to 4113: 0.85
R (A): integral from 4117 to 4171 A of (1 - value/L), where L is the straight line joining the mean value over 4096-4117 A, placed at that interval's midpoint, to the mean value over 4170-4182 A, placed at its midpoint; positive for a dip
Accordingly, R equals 2.6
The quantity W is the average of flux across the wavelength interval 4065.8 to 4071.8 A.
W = 1.01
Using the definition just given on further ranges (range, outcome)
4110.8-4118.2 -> 1.26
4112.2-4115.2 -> 1.26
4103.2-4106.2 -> 1.22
